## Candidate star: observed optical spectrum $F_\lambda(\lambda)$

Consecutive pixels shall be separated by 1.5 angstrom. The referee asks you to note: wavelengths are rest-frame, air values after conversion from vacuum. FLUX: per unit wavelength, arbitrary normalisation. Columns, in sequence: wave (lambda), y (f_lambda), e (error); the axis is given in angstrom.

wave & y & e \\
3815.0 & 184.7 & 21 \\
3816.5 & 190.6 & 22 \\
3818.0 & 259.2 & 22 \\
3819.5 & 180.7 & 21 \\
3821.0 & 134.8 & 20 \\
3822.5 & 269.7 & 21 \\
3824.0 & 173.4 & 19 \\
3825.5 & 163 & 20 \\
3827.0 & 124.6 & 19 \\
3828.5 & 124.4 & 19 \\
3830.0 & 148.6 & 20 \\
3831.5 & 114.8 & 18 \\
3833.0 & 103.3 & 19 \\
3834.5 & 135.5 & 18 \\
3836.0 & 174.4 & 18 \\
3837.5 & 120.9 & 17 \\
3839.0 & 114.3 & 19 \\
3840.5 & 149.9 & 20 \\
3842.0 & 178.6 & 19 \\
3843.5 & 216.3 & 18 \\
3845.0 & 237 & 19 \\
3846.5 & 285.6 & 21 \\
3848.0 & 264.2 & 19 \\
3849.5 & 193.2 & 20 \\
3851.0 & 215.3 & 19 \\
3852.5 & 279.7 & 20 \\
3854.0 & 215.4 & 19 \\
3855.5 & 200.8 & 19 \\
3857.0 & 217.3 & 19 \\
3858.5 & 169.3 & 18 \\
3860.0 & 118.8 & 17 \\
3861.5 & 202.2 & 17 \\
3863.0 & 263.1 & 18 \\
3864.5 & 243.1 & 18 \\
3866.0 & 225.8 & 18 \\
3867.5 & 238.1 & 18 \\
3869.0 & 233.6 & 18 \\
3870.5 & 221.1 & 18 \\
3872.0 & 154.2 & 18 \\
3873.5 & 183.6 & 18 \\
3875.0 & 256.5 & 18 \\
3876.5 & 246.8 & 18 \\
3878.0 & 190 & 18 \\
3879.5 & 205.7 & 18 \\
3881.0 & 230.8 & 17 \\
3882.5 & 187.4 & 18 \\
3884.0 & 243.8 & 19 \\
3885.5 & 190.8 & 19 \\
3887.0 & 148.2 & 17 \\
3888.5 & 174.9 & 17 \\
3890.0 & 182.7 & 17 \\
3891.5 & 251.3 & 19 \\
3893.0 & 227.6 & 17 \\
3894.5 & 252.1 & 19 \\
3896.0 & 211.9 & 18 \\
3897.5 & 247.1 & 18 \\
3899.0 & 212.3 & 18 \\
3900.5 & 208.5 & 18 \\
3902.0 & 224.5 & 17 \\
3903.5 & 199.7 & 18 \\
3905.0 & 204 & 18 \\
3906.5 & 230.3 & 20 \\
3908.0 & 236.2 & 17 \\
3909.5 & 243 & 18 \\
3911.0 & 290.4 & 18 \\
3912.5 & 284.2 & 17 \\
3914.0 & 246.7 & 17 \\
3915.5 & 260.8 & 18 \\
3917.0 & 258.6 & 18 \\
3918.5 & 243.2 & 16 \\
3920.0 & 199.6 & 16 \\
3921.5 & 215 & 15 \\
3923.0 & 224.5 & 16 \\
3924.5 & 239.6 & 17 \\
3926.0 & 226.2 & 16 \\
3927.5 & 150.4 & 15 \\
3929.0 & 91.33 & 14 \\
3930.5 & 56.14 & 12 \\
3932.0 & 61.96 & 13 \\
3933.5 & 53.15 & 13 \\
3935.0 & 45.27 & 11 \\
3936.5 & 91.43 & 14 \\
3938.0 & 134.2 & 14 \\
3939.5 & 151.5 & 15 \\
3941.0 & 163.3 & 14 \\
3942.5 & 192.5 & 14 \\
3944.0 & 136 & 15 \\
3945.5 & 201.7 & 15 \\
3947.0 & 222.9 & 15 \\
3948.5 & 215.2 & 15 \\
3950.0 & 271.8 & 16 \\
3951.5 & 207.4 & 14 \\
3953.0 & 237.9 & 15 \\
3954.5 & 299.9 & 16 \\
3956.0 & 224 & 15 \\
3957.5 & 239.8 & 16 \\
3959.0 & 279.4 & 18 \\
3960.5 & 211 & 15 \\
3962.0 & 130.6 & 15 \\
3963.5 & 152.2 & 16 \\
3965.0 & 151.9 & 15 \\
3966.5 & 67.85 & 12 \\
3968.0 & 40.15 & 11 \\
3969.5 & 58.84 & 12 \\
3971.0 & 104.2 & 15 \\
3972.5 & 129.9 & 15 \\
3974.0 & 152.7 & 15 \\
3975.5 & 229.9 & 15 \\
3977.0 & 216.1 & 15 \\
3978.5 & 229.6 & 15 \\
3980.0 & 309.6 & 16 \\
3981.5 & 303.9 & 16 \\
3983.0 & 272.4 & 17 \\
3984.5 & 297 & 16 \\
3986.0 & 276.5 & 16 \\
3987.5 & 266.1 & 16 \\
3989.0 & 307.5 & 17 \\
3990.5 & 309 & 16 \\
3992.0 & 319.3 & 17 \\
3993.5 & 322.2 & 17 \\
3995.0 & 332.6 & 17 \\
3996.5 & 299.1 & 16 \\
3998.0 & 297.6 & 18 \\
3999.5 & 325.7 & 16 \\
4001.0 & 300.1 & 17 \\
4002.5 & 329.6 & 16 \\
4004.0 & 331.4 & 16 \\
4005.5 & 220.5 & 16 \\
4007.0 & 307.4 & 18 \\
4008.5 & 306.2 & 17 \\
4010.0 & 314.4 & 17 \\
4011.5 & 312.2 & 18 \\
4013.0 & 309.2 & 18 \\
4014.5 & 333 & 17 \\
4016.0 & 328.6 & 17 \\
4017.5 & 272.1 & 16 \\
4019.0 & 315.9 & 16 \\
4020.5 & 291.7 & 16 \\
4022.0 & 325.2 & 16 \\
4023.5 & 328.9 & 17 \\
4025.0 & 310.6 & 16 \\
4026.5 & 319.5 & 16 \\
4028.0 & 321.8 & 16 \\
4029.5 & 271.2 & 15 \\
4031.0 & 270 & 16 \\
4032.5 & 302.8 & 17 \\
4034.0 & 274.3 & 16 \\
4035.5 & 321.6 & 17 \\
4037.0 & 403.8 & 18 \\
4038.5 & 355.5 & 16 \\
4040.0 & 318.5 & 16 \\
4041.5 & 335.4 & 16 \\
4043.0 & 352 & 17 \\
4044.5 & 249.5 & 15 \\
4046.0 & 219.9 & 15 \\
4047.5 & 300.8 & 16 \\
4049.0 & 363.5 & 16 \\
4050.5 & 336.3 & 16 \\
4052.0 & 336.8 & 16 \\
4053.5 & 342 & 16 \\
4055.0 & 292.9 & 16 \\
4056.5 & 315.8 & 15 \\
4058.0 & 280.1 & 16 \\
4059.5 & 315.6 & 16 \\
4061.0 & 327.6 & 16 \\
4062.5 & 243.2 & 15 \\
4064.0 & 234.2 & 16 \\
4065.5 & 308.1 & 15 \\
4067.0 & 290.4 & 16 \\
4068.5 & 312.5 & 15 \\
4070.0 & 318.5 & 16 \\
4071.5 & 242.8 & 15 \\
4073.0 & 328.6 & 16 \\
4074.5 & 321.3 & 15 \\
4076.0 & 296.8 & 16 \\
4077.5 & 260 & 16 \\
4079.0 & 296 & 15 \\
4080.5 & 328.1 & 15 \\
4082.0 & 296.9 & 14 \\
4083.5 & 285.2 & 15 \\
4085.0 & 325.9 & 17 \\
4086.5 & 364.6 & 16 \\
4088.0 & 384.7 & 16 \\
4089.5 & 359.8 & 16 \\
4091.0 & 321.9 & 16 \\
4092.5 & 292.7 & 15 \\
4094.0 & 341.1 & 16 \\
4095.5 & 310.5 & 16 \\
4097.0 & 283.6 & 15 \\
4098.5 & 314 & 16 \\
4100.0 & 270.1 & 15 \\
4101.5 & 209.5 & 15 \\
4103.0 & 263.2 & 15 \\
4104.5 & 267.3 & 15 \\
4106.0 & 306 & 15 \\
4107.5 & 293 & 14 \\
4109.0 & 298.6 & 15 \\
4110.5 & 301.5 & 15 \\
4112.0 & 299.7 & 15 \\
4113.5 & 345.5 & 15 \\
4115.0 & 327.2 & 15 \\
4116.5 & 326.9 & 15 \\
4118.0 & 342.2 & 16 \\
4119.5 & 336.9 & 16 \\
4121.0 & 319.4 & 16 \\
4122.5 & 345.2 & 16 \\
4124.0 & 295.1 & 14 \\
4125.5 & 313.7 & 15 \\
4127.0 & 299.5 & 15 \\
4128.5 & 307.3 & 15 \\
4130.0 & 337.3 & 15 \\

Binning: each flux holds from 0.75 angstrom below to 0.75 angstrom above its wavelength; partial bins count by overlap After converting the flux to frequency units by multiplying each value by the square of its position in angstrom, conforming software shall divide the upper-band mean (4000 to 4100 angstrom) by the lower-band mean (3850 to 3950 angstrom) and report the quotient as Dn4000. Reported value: 1.7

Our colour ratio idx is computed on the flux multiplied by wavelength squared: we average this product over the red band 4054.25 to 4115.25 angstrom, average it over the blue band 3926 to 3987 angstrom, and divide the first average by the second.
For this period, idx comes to 1.8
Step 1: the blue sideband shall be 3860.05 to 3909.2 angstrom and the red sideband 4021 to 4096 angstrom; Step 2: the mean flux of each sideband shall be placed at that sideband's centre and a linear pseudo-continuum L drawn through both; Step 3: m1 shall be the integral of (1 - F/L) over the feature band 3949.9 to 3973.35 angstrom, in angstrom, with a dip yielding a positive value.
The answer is 7.7 angstrom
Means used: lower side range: 215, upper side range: 311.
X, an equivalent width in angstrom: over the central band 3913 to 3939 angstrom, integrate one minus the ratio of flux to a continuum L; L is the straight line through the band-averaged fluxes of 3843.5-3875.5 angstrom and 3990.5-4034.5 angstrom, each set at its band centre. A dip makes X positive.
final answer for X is 9.2 angstrom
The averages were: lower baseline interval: 220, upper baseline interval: 307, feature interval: 166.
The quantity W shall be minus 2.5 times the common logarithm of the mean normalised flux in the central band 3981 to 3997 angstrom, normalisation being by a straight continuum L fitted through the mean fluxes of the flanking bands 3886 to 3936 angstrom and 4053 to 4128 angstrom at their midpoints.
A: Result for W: -0.22 mag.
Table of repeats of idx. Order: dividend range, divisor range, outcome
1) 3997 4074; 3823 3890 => 1.74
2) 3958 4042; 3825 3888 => 1.50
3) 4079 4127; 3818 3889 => 1.82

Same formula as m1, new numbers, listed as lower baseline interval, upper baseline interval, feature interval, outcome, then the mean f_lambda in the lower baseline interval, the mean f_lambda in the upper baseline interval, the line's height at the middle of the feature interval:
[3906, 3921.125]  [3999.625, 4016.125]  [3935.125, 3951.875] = 5.8 angstrom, 249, 308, 268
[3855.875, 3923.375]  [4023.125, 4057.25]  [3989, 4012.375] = -1.5 angstrom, 220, 315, 290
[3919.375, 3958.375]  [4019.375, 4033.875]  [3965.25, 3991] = 3.1 angstrom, 175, 304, 233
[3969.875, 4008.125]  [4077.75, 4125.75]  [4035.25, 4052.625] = -2.1 angstrom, 270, 311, 290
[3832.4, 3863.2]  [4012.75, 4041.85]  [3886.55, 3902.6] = 0.8 angstrom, 192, 315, 224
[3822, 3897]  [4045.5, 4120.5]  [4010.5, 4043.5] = -4.5 angstrom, 197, 306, 279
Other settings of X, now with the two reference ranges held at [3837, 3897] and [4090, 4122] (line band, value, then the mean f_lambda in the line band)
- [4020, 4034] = -1.6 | 303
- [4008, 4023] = -2.4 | 311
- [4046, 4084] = -1.8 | 301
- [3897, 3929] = 0.0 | 227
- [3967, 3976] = 4.9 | 115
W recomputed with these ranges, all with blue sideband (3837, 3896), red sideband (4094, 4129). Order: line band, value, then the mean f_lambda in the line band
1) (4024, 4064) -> -0.118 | 309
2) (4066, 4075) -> -0.051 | 302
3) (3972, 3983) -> 0.101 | 230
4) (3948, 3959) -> -0.012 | 245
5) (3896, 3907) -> 0.025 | 217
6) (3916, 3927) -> 0.008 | 228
